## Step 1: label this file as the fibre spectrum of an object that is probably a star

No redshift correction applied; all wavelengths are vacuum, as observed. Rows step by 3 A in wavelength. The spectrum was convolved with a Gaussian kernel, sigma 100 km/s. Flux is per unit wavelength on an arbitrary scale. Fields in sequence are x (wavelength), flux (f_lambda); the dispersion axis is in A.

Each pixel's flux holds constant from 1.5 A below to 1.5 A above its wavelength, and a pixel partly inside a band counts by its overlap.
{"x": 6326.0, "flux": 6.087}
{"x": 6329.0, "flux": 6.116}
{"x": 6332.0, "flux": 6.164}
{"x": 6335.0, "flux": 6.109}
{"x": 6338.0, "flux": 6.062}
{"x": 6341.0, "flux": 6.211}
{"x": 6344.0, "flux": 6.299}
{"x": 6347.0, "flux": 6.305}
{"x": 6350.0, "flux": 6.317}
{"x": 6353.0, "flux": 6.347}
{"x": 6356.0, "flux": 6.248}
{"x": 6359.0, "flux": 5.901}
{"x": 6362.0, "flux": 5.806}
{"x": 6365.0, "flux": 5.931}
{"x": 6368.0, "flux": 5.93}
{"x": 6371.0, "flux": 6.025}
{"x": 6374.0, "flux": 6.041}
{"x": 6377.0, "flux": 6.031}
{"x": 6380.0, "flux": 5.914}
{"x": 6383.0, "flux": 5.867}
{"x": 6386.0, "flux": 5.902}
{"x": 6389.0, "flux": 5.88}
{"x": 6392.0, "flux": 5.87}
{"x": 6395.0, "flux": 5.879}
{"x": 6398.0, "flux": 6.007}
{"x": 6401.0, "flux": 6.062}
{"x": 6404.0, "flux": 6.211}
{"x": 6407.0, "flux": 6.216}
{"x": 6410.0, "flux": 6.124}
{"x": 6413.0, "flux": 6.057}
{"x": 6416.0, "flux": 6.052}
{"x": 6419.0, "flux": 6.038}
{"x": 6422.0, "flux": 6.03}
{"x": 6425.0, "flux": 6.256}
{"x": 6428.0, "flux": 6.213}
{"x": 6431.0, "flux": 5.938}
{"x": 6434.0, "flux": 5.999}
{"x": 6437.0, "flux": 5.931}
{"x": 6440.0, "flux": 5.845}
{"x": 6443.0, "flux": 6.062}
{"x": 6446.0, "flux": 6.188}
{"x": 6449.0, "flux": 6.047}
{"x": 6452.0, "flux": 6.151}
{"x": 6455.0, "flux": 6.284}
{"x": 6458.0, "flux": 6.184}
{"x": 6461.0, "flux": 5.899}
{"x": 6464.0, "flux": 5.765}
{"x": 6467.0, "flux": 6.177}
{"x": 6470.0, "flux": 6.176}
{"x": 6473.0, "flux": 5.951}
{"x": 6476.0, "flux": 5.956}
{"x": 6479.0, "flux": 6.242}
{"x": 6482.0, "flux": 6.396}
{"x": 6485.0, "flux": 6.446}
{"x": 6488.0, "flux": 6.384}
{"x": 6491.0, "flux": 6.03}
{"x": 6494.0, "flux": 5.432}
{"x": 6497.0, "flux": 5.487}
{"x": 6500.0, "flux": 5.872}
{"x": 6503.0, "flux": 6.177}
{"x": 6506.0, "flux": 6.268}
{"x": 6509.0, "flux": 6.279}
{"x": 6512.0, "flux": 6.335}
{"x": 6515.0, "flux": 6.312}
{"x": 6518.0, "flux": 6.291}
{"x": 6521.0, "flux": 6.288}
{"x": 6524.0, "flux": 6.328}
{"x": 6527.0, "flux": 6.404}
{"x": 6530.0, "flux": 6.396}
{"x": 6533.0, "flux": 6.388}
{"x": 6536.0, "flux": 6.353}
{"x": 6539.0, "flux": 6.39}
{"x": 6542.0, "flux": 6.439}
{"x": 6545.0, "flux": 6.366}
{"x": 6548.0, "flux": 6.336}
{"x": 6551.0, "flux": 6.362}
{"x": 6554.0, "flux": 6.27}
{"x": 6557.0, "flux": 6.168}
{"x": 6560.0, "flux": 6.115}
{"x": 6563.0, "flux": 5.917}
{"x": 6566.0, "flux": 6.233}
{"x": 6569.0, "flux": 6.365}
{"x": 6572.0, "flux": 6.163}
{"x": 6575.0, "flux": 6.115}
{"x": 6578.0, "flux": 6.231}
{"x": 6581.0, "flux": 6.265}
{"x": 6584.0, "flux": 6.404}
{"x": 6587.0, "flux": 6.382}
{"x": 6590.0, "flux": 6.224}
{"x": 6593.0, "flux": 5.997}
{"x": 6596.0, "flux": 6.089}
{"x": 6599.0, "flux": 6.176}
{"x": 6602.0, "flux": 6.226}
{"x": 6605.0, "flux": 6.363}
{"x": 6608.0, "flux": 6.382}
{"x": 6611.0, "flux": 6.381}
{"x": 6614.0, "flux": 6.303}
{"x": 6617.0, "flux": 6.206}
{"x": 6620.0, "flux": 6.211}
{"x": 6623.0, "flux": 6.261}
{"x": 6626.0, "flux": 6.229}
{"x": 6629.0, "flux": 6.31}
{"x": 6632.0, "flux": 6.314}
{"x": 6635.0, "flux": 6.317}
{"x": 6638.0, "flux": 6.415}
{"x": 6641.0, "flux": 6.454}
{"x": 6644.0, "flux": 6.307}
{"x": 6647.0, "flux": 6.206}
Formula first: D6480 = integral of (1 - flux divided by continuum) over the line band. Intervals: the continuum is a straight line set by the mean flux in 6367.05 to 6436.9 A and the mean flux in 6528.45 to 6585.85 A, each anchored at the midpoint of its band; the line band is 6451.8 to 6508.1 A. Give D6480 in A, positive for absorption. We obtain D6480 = 0.8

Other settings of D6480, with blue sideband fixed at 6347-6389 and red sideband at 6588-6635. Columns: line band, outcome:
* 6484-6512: 0.4 A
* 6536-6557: -0.5 A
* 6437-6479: 0.4 A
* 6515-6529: -0.4 A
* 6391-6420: 0.0 A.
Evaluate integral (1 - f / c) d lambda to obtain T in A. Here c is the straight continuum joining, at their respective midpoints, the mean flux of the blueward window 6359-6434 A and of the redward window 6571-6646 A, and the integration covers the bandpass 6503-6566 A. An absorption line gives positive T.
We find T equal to -1.20 A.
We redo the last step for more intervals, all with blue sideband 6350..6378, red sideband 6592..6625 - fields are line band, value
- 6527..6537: -0.33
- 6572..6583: 0.01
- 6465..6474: 0.06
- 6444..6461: -0.08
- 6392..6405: 0.12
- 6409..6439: 0.16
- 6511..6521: -0.23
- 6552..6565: 0.14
